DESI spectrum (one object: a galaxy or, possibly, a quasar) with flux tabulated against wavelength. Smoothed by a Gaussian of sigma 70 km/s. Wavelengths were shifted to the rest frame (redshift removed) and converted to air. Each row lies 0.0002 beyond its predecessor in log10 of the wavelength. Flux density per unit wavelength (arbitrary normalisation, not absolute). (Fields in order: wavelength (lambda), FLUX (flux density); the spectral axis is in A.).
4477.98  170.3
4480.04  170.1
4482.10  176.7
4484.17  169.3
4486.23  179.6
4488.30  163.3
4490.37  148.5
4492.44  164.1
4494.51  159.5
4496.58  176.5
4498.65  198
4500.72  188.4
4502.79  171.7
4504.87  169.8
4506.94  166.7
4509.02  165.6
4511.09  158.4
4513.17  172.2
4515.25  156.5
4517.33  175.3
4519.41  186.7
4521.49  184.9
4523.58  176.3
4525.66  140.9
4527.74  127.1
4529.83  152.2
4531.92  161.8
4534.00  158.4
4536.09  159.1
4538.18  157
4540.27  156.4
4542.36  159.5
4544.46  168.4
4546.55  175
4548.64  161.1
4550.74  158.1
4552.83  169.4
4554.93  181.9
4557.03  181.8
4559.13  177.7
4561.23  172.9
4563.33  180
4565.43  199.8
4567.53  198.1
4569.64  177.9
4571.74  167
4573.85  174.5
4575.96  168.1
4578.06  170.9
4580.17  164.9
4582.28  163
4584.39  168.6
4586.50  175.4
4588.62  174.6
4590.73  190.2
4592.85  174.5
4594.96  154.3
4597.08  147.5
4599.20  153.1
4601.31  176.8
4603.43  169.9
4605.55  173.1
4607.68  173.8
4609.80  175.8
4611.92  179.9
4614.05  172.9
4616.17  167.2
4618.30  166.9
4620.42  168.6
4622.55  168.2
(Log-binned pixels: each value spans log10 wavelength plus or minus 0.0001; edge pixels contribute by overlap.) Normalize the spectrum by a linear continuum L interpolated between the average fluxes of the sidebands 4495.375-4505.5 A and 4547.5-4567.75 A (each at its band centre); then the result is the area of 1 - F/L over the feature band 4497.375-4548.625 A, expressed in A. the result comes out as 3.9 A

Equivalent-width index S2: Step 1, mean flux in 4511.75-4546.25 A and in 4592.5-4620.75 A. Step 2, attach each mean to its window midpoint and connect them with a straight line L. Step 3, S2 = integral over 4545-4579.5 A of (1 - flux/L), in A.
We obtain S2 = -2.3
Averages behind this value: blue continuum 162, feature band 176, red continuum 168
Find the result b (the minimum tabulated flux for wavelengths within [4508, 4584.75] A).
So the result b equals 127.1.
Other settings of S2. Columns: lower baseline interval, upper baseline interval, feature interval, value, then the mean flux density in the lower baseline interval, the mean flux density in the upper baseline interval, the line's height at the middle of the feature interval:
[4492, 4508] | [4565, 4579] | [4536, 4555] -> 1.4 A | 175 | 179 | 177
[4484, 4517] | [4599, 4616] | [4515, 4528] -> 0.3 A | 169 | 173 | 170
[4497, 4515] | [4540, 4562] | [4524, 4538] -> 1.6 A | 173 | 170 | 171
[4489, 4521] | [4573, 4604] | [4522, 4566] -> 1.1 A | 171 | 168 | 170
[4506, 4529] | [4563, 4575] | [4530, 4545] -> 1.1 A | 164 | 183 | 172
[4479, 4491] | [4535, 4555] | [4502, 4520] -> -0.2 A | 169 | 164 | 166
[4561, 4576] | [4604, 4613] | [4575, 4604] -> 1.6 A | 181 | 175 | 178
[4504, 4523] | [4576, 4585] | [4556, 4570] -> -1.4 A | 171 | 167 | 168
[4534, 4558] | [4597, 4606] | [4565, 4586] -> -1.1 A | 166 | 165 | 166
